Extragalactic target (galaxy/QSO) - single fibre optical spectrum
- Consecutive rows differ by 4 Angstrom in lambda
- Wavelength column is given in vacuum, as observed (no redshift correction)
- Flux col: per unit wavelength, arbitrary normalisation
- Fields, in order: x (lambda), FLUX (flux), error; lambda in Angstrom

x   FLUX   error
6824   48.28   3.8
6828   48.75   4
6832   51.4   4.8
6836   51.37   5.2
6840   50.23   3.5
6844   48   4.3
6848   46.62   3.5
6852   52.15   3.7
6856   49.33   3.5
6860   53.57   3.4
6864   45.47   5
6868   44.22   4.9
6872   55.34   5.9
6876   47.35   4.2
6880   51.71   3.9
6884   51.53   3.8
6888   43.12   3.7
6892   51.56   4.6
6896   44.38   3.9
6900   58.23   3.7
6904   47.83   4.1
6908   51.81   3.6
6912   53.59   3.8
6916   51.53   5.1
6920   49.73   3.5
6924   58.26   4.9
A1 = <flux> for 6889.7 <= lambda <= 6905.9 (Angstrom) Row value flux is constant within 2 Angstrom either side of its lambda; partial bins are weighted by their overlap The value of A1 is 50.4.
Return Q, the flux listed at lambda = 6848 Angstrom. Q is 46.62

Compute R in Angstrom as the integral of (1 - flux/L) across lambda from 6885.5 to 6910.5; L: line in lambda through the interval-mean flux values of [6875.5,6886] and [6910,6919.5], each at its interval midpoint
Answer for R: 0.9 Angstrom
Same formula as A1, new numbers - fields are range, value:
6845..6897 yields 49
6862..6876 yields 48.2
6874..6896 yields 48.6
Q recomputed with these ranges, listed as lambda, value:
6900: 58.23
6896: 44.38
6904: 47.83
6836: 51.37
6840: 50.23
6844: 48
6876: 47.35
